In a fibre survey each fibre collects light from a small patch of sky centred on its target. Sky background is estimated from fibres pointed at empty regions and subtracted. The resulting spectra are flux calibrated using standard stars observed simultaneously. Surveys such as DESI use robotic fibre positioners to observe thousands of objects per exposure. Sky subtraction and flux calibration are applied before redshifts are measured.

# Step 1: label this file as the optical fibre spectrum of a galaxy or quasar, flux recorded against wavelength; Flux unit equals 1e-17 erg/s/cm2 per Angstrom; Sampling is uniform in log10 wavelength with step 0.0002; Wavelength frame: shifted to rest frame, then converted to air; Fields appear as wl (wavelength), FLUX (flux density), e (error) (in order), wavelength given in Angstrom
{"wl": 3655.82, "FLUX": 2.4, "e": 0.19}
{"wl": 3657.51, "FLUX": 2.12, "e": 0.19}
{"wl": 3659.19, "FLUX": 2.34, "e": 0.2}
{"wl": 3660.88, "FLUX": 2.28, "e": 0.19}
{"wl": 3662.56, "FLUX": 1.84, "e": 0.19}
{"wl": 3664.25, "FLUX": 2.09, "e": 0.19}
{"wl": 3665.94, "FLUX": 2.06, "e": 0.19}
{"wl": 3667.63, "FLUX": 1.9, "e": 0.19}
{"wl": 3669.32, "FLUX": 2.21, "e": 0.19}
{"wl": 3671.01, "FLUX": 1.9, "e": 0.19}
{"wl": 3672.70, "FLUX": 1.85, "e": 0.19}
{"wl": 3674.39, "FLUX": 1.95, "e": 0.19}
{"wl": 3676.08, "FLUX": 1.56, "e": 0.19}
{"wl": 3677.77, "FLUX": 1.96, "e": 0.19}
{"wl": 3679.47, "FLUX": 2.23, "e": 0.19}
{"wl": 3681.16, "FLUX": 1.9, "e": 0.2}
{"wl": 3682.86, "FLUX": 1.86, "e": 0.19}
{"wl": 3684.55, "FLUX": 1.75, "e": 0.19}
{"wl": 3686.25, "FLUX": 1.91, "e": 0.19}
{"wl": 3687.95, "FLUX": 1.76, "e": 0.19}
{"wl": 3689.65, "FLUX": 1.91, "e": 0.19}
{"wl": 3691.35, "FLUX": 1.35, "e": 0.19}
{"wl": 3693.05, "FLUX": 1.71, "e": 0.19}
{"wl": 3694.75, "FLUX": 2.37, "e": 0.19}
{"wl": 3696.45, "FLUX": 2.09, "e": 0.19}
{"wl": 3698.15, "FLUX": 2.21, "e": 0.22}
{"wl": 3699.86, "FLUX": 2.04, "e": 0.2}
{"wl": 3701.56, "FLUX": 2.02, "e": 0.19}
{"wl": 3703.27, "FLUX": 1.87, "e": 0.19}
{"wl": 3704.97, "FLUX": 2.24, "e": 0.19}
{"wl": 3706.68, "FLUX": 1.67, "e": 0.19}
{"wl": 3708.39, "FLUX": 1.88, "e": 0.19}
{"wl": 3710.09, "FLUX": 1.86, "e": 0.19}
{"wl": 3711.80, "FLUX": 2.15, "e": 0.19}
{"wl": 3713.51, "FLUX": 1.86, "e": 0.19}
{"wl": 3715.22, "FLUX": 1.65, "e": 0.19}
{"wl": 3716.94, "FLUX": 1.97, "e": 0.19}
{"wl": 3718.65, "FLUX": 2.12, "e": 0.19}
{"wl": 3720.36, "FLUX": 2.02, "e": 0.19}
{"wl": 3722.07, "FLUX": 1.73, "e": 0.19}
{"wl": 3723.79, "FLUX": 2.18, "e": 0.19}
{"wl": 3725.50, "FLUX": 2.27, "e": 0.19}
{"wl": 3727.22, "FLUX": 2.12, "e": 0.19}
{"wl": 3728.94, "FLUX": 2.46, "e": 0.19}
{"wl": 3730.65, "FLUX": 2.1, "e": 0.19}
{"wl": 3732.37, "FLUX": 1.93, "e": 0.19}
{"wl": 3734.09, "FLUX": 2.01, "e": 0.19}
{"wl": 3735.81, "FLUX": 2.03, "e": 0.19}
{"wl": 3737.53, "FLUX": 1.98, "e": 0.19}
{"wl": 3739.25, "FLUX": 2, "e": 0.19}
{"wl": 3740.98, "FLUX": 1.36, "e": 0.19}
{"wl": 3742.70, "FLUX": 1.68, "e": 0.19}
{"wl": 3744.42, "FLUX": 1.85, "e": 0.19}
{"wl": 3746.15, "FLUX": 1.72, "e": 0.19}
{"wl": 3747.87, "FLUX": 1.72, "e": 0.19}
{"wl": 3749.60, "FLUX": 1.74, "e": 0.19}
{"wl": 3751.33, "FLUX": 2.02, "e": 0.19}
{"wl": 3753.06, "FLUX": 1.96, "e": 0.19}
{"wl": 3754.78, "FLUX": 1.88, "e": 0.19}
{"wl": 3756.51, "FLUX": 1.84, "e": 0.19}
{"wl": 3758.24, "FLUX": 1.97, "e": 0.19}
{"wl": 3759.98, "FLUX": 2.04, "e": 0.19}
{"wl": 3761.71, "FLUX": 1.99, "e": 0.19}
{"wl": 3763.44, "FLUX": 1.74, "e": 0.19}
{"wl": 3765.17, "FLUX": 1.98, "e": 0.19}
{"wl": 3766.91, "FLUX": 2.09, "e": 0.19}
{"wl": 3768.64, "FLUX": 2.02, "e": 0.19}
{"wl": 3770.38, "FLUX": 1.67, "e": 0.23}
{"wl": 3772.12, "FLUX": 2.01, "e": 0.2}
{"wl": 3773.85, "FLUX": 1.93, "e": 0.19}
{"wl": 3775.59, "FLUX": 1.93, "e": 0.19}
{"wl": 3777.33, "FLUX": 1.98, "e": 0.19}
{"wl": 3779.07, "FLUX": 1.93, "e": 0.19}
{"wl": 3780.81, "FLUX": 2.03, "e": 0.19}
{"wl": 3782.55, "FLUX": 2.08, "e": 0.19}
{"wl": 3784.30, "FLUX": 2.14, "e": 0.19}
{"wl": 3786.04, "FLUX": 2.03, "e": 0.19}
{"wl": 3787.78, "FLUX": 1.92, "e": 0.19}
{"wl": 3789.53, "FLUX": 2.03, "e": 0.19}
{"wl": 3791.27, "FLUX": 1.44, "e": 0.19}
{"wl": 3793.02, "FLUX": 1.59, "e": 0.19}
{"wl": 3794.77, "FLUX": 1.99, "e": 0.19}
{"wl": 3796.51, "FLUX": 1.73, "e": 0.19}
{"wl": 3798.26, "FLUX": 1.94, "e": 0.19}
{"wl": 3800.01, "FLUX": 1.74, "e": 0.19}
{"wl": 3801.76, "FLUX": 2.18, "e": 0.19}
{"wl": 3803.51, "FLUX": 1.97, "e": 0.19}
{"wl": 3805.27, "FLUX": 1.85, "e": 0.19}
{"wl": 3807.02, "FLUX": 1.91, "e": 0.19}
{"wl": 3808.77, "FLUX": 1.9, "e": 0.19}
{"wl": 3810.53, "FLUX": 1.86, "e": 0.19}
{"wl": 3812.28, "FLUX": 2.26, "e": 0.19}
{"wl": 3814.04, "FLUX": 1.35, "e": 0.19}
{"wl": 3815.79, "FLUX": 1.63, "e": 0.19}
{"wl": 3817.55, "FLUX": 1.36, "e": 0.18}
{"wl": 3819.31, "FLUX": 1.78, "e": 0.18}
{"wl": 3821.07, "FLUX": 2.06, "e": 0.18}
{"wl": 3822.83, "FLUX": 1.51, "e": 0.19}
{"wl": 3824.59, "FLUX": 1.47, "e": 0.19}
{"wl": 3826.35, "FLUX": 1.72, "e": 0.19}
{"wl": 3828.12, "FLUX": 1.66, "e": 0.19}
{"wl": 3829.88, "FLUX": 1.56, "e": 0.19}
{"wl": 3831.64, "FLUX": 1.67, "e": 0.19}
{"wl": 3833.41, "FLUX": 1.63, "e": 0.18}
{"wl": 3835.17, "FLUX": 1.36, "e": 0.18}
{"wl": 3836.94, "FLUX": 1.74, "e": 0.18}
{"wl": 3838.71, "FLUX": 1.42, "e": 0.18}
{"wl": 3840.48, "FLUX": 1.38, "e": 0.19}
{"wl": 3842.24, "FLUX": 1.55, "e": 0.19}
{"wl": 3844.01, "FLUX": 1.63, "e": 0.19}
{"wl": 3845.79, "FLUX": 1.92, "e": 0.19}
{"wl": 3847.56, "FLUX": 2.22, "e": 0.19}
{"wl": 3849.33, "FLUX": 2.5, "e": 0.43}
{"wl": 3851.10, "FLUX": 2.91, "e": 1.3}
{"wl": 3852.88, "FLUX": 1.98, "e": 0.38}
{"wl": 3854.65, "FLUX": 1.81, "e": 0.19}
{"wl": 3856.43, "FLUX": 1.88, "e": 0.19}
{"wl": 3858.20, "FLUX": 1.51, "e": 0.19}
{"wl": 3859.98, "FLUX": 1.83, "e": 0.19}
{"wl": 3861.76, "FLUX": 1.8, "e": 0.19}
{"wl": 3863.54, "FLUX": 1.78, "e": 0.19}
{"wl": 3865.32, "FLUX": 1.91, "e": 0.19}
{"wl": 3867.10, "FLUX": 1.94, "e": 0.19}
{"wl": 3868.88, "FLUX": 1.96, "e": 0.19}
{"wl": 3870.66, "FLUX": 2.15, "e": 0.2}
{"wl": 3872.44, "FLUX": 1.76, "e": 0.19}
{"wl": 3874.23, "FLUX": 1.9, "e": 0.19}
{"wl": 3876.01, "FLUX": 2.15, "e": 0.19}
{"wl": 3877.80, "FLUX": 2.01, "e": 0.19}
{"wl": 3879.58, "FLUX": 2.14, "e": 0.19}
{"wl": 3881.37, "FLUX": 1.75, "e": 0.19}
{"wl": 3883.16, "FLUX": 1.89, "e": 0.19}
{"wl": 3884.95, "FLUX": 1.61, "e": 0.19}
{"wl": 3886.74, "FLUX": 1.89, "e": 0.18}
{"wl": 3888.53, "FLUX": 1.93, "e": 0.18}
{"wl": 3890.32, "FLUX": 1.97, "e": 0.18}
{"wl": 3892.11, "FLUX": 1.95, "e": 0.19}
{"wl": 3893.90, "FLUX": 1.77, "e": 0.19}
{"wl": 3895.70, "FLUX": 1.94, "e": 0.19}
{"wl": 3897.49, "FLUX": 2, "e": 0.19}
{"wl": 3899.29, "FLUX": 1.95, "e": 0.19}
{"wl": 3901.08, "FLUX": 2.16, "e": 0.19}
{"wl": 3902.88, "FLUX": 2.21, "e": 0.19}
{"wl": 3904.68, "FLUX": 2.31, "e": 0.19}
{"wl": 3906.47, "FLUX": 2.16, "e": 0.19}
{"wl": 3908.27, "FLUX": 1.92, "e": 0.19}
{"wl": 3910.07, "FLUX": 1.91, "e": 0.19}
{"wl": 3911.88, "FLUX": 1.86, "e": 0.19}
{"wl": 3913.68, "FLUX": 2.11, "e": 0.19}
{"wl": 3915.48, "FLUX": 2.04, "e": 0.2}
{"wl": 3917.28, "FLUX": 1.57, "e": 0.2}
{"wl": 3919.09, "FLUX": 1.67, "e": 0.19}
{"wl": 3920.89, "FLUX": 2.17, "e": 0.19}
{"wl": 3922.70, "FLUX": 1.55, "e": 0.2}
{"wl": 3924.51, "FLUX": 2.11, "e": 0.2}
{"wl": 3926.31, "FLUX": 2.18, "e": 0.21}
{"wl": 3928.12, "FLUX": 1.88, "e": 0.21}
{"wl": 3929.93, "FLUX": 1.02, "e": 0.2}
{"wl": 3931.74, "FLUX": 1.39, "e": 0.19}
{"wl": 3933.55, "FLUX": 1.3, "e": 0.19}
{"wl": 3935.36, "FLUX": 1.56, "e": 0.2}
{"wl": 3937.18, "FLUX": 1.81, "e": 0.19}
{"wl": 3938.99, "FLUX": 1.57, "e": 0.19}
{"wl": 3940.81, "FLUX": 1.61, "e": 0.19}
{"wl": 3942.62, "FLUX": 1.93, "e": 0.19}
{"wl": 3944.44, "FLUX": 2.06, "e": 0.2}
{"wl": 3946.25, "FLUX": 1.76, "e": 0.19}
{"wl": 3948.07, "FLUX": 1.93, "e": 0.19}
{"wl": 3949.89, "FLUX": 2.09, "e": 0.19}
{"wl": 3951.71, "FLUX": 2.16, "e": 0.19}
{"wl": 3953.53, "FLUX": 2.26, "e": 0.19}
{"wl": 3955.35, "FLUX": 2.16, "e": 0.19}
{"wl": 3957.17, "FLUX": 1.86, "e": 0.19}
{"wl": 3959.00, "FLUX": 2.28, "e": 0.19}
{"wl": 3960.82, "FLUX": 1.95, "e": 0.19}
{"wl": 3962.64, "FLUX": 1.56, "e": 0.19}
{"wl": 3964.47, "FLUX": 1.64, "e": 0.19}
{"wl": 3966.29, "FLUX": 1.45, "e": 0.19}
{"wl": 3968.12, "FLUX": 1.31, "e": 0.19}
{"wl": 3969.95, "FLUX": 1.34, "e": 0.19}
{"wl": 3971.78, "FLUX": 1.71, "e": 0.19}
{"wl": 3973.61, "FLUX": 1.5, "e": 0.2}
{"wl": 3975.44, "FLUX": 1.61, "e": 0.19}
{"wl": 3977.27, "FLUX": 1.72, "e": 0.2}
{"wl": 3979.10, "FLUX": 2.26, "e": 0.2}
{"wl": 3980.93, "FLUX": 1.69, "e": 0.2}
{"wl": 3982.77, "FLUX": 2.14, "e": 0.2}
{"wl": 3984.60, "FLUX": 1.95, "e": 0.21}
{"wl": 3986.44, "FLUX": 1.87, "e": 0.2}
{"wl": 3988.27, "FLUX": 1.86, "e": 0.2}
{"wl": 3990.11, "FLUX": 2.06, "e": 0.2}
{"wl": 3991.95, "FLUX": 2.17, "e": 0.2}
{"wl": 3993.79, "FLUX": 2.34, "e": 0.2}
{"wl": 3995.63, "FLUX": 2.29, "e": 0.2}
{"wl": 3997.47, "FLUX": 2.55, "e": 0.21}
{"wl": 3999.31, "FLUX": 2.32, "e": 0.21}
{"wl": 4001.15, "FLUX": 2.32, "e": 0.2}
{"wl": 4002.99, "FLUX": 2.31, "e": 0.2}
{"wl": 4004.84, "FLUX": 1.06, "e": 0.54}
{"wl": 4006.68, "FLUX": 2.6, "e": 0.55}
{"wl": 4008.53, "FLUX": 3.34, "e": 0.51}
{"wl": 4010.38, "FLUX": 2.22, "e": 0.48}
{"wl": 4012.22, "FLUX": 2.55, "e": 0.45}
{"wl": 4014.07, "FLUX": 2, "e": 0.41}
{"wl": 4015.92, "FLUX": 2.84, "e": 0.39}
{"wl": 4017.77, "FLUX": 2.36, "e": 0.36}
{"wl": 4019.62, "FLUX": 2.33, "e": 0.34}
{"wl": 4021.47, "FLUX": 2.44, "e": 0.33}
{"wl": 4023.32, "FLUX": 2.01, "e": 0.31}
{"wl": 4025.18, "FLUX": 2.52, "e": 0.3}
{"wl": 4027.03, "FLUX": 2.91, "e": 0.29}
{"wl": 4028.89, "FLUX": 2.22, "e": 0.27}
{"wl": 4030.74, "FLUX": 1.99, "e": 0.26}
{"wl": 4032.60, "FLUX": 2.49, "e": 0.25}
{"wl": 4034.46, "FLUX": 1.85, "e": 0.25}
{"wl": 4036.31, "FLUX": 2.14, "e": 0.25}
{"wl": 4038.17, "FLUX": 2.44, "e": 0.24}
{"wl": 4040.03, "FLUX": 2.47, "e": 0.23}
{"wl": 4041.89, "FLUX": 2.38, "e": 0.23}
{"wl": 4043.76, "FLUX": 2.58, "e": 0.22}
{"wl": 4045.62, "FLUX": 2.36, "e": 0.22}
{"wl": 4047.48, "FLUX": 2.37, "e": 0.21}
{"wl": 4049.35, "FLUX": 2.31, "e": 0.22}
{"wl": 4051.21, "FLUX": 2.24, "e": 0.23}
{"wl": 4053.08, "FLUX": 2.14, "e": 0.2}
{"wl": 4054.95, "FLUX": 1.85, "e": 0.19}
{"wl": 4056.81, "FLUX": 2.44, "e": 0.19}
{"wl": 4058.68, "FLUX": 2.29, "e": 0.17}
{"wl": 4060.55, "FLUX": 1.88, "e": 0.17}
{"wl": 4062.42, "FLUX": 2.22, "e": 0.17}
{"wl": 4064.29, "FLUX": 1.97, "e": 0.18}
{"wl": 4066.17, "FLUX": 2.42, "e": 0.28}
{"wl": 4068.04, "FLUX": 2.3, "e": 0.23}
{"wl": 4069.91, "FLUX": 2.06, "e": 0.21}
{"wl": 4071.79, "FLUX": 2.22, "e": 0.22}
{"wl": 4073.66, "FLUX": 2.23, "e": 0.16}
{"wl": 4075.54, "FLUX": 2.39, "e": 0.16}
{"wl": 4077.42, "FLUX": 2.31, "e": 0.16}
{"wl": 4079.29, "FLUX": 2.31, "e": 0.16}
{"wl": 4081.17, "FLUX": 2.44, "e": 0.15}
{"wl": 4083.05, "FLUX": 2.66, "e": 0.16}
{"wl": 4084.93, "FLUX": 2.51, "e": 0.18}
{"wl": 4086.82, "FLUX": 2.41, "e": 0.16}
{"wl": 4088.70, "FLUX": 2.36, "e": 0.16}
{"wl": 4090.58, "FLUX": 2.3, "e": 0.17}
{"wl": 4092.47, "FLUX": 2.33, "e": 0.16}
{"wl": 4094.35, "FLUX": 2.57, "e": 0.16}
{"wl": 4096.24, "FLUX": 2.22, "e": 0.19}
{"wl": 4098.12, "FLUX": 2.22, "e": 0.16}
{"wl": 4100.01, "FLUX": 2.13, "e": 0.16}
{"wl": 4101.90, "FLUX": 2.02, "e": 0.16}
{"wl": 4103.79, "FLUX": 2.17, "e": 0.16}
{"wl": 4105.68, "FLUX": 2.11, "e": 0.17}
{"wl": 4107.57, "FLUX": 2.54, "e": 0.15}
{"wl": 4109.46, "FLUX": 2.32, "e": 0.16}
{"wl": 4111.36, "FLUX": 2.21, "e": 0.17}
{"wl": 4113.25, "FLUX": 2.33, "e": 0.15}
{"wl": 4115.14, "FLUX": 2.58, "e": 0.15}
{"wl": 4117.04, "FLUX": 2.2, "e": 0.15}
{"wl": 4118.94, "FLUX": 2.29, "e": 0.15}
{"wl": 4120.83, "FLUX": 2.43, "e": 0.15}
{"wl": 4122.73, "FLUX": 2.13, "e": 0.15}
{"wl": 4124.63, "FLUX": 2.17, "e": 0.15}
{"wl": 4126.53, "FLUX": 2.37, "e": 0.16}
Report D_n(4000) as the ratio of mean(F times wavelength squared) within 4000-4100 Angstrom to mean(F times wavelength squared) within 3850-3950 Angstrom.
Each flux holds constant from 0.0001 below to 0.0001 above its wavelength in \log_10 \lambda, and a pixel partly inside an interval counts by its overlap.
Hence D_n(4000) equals 1.3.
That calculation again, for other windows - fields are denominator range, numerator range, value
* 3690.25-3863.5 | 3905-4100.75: 1.26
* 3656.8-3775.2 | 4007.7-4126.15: 1.42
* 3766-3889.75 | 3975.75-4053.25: 1.34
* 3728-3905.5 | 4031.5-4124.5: 1.39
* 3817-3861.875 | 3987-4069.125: 1.42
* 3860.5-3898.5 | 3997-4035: 1.31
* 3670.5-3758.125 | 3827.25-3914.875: 1.07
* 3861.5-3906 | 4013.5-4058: 1.28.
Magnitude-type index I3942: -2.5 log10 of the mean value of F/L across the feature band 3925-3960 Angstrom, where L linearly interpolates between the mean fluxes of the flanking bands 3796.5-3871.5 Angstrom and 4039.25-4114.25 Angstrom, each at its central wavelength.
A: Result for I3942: 0.11 mag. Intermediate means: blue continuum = 1.81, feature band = 1.84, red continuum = 2.29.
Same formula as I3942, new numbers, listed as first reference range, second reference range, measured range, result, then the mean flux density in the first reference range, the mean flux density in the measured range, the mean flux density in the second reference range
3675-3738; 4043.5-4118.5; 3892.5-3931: 0.11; 1.97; 1.93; 2.29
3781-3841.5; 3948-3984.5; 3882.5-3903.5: -0.08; 1.76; 1.94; 1.83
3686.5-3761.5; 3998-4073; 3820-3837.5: 0.25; 1.94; 1.64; 2.29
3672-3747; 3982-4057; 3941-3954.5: 0.10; 1.94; 2.01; 2.28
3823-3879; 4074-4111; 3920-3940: 0.18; 1.83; 1.68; 2.33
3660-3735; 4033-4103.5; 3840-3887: 0.10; 1.97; 1.92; 2.28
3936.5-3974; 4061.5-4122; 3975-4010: -0.10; 1.81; 2.14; 2.31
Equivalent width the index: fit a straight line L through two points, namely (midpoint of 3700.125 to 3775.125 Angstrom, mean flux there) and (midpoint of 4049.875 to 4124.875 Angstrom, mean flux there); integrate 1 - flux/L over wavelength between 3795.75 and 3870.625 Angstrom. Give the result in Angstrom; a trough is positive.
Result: 8.20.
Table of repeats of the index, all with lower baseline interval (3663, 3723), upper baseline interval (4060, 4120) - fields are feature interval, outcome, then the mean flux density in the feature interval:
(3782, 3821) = 3.42 Angstrom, 1.85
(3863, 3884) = 1.47 Angstrom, 1.95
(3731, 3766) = 1.88 Angstrom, 1.88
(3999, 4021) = -1.37 Angstrom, 2.36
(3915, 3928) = 1.49 Angstrom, 1.89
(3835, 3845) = 2.60 Angstrom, 1.53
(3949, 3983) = 5.61 Angstrom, 1.82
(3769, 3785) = 0.33 Angstrom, 1.97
